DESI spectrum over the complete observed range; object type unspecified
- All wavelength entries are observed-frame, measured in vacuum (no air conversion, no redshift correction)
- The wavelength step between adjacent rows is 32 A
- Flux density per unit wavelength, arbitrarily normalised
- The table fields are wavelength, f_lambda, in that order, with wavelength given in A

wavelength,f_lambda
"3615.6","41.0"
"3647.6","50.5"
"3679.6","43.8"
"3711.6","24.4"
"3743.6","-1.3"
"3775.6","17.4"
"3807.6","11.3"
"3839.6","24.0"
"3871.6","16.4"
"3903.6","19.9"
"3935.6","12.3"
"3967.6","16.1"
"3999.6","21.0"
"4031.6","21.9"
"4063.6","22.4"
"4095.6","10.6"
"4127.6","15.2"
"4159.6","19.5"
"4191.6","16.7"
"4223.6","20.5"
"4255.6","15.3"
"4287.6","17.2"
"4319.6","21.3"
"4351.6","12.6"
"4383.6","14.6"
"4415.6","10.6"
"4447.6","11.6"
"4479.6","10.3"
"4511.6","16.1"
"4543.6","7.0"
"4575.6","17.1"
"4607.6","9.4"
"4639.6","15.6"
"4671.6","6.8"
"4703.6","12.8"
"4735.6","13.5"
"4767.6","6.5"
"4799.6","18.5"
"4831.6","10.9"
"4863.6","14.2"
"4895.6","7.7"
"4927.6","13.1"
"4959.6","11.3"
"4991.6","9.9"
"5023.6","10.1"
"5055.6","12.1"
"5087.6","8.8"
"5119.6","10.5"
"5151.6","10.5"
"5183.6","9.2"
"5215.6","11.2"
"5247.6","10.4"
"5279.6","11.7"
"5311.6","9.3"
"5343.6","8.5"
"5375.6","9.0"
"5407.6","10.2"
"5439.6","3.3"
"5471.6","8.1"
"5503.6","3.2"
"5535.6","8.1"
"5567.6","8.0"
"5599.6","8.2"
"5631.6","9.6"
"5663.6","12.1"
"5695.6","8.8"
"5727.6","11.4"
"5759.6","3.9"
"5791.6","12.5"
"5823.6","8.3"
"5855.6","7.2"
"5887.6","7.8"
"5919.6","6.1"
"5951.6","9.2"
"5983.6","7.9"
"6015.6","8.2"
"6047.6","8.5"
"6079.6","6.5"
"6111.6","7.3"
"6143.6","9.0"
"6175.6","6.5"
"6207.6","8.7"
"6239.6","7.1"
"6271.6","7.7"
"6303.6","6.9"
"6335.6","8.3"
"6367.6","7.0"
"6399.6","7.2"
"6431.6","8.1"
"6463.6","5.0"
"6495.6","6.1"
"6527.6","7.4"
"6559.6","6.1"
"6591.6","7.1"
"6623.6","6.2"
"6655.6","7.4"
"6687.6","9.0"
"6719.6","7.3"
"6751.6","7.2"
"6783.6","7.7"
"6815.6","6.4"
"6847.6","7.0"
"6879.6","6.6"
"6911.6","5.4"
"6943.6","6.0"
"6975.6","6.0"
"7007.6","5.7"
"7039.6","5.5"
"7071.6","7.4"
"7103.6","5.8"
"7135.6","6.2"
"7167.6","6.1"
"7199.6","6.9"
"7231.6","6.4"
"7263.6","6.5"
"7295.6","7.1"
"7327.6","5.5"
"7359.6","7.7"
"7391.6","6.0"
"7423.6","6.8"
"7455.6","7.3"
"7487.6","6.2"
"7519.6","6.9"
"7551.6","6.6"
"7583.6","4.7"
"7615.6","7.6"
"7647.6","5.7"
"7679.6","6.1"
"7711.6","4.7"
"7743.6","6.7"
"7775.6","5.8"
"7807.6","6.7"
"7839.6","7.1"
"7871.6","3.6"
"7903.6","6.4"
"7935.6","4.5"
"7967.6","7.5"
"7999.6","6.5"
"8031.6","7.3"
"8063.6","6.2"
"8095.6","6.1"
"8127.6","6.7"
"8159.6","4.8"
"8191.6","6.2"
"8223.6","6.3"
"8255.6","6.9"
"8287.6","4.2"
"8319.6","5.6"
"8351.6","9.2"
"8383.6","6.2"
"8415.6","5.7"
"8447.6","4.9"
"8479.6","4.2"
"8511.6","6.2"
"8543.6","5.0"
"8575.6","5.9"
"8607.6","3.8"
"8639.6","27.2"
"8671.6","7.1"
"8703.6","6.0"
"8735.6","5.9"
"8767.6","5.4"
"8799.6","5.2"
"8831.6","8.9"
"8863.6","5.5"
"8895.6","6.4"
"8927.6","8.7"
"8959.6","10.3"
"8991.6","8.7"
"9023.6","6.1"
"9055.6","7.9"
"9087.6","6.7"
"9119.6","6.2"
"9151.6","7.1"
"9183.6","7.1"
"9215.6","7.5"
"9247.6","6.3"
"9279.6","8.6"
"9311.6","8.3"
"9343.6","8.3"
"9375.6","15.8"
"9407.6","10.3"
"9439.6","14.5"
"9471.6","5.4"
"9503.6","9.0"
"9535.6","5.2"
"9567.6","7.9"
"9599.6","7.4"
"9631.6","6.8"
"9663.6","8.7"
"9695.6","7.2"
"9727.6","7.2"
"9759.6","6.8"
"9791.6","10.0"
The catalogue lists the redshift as 1.32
